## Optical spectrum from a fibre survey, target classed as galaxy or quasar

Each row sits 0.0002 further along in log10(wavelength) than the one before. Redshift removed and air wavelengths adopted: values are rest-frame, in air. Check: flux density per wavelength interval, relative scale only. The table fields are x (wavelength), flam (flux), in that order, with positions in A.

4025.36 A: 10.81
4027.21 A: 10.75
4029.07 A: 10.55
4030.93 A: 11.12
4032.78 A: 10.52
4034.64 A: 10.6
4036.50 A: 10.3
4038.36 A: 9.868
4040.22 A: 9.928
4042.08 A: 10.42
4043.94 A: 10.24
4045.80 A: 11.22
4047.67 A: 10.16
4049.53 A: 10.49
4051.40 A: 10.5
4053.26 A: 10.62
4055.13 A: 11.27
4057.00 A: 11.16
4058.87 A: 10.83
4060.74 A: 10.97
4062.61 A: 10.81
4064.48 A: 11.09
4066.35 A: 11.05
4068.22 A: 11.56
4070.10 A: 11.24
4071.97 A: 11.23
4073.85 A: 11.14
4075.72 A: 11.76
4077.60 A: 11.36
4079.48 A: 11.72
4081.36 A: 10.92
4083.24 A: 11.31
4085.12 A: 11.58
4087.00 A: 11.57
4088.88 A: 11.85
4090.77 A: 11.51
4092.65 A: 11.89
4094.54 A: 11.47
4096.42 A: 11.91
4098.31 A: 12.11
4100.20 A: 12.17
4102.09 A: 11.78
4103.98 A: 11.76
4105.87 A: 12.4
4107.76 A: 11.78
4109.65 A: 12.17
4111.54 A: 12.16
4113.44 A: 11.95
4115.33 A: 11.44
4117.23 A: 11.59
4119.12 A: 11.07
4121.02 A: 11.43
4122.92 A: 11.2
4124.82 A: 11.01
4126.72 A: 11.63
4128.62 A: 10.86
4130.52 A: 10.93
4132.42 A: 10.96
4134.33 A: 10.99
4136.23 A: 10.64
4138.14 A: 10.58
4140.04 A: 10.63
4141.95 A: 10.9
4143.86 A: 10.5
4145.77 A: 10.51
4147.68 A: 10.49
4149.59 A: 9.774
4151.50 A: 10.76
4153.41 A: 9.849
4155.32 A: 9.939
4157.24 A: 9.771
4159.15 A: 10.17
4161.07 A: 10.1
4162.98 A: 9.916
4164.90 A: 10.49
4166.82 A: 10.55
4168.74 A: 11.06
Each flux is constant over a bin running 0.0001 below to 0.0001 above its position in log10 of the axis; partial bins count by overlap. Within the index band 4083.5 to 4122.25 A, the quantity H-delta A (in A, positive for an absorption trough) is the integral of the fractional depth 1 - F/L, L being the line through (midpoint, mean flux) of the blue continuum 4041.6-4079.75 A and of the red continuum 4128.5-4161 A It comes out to -3.8 A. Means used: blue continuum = 11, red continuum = 10.5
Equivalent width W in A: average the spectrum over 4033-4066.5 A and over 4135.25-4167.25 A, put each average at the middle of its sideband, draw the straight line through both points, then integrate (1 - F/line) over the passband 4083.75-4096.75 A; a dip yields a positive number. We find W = -1.4 A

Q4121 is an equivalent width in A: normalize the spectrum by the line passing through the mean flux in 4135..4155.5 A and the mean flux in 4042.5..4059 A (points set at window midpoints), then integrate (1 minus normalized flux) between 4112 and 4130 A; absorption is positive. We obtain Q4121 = -1.5 A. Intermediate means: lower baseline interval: 10.7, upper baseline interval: 10.4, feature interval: 11.4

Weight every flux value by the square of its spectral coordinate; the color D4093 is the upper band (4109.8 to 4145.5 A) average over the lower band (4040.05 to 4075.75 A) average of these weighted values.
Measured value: 1.06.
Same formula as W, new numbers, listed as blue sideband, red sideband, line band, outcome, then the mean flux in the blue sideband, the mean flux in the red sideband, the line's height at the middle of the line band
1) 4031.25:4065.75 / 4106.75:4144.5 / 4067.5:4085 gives -0.8 A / 10.6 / 11.2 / 10.8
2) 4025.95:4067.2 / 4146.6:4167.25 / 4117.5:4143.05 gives -1.8 A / 10.7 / 10.2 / 10.3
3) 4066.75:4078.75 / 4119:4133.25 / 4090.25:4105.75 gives -0.8 A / 11.4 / 11.1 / 11.3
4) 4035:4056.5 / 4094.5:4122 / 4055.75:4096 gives -0.8 A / 10.5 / 11.8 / 11.1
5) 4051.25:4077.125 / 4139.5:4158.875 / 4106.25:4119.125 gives -1.4 A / 11.1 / 10.3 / 10.6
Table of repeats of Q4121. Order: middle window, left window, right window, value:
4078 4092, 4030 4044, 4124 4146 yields -1.2 A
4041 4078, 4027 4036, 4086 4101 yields 0.8 A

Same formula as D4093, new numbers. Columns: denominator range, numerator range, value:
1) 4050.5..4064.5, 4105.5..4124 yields 1.10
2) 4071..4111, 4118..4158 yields 0.94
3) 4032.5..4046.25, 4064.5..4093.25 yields 1.13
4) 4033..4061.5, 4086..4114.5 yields 1.16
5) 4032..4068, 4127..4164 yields 1.03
